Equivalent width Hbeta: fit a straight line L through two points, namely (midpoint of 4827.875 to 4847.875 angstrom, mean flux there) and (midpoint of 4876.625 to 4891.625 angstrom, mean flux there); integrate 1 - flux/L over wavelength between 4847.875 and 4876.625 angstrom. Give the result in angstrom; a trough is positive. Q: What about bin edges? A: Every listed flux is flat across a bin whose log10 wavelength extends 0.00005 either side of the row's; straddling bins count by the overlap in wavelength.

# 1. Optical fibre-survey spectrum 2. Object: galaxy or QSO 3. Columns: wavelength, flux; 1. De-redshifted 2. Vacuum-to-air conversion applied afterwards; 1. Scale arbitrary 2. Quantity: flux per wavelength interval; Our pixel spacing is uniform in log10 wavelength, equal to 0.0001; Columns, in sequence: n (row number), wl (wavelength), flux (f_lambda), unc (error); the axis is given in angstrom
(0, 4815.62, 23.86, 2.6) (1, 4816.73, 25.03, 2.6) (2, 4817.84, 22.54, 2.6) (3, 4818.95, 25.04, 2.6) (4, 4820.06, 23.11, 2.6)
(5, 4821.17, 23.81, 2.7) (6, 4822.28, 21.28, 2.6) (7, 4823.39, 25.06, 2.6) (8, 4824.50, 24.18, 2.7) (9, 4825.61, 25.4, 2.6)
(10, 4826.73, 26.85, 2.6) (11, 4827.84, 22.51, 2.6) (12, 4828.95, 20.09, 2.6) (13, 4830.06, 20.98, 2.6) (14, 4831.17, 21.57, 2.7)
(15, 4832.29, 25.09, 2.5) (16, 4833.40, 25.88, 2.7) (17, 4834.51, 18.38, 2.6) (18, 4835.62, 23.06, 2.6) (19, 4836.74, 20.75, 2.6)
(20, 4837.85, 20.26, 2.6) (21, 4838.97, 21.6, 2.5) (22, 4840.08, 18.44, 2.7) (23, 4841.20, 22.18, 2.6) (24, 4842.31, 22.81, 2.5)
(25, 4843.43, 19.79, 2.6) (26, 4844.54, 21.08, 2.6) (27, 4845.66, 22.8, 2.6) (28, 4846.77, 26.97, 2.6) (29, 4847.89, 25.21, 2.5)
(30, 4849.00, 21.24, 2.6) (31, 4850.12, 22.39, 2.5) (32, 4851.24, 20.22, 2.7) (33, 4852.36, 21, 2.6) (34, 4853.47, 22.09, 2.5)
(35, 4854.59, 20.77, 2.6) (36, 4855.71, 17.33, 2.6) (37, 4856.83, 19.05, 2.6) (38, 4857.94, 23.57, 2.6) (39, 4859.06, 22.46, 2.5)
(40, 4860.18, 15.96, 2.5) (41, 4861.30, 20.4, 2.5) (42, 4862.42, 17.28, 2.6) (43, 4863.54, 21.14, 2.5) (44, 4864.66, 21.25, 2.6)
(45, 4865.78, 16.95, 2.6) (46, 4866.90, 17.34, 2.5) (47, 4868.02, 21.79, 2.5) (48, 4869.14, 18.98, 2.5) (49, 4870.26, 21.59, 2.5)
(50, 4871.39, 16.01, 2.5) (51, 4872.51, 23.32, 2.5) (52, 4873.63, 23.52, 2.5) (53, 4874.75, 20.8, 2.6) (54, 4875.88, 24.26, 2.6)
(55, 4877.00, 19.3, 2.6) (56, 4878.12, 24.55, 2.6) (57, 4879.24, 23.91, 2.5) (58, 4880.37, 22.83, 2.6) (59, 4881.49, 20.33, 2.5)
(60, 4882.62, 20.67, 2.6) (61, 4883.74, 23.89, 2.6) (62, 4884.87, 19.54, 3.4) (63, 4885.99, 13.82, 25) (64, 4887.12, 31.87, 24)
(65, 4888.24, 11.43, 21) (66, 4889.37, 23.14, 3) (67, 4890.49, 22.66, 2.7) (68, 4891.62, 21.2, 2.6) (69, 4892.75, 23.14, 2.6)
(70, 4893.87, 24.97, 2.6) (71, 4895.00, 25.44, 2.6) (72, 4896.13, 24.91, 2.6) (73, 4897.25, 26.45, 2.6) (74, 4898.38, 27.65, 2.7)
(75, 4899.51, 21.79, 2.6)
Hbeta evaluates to 1.5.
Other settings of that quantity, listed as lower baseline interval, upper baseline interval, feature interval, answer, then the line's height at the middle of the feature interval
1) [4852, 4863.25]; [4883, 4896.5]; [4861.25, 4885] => 0.12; 21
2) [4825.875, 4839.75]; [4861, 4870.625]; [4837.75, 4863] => -0.32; 20.8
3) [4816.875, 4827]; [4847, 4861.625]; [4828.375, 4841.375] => 0.78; 22.9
